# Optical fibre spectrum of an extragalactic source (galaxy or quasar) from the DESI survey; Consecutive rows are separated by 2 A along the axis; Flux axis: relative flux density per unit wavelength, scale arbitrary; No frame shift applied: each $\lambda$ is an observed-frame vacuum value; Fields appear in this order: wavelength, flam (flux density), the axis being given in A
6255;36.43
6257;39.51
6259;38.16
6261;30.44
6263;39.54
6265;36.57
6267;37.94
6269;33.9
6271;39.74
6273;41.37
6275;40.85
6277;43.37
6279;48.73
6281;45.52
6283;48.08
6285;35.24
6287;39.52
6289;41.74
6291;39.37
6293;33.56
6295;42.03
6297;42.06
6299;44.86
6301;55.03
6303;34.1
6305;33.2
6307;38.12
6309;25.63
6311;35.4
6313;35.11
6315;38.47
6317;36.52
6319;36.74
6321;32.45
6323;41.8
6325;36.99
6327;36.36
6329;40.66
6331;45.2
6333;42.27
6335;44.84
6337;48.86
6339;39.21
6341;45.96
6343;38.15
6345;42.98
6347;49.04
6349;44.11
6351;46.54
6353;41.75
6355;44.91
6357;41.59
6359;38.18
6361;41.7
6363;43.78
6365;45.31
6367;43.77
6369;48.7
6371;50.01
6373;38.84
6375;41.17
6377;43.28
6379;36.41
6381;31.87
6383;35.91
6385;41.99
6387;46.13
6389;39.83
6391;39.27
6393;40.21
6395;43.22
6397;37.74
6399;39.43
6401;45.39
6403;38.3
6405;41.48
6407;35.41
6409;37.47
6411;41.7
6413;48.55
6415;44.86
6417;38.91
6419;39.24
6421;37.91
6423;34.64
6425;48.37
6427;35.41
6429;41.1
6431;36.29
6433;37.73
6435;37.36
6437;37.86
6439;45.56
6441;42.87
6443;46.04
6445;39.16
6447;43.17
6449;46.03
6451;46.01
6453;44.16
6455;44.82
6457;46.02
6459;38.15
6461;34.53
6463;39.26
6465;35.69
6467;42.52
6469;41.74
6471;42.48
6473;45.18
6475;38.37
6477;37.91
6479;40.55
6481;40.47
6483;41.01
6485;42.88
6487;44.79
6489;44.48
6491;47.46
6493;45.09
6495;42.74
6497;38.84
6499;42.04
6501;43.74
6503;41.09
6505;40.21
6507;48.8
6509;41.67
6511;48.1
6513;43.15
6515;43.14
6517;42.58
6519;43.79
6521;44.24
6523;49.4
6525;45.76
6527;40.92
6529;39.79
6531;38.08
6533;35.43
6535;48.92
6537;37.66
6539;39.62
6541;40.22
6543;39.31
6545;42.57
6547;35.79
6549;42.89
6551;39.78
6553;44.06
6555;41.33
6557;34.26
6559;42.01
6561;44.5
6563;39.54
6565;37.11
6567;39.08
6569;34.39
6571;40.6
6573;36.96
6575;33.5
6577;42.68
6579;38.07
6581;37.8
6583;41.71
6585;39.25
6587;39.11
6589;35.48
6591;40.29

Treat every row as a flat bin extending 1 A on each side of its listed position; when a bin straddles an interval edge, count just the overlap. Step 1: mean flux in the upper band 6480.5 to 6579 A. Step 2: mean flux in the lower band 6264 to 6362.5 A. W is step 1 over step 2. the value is 1.0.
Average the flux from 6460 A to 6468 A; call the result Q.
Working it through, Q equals 38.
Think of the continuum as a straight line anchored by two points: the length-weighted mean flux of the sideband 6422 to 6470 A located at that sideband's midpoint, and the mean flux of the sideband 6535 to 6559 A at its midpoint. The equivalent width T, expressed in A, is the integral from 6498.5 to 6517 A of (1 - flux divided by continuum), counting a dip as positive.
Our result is -1.4 A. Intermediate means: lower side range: 41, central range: 43.5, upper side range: 40.2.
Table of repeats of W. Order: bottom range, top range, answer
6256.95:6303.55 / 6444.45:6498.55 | 1.04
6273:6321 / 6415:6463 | 1.03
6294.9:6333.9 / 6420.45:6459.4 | 1.08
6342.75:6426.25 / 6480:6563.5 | 1.01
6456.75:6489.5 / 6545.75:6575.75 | 0.96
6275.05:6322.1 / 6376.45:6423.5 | 1.02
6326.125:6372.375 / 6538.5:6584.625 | 0.90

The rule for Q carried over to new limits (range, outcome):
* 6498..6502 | 42.9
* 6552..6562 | 41.2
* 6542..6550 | 40.1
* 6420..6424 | 36.3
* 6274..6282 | 44.6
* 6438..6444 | 44.8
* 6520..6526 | 46.5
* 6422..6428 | 39.5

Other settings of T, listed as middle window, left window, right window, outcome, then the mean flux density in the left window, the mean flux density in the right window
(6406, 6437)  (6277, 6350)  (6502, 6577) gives 0.9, 40.5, 41.1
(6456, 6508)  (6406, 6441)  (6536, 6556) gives -2.1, 40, 40.3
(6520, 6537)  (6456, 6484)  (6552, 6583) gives -1.3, 40.3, 39.1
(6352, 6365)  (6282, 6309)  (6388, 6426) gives -0.6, 40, 40.6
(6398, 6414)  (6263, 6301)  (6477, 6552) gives 0.3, 41.1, 42.3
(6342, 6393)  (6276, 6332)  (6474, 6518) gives -2.0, 39.5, 42.7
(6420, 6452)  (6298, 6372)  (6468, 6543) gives 0.8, 41.3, 42.5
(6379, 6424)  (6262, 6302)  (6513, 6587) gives 1.2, 41.5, 40.5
